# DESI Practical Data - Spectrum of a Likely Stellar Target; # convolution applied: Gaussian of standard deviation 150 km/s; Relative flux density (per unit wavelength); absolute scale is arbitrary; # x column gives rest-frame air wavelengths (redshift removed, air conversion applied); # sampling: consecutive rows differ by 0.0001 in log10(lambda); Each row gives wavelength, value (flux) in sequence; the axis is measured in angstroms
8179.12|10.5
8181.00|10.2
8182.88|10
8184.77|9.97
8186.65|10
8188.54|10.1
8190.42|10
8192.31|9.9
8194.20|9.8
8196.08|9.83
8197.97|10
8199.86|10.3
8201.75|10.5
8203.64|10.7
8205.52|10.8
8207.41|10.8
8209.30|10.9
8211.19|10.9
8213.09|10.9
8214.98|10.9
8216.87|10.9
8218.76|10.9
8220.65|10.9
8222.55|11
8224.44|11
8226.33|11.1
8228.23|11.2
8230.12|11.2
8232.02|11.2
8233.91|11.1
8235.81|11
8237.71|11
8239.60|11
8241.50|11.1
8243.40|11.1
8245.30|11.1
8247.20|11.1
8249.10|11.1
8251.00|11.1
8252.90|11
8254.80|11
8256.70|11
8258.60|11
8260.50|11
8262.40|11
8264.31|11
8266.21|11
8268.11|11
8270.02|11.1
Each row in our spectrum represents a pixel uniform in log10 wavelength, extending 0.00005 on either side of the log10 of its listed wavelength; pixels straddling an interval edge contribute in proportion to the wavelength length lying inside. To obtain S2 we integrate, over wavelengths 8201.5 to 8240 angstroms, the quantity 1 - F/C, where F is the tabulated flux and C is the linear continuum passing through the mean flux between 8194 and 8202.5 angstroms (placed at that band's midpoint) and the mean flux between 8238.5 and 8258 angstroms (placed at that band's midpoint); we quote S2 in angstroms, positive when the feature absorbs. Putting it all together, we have -1.6 angstroms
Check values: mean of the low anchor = 10.1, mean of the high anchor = 11.1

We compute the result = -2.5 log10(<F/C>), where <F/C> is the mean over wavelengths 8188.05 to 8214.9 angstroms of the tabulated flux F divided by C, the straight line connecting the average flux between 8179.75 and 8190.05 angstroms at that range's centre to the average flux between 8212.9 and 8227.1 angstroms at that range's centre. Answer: 0.01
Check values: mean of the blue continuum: 10.1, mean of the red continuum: 11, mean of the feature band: 10.4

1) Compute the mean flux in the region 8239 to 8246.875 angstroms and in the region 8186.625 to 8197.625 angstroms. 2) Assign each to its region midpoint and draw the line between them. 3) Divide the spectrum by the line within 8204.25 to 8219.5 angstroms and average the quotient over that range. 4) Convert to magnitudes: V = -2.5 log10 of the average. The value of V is -0.051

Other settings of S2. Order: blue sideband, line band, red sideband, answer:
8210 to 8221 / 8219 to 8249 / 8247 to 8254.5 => -0.23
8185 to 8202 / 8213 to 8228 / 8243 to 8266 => -0.70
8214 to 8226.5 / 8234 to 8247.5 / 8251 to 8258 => -0.08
